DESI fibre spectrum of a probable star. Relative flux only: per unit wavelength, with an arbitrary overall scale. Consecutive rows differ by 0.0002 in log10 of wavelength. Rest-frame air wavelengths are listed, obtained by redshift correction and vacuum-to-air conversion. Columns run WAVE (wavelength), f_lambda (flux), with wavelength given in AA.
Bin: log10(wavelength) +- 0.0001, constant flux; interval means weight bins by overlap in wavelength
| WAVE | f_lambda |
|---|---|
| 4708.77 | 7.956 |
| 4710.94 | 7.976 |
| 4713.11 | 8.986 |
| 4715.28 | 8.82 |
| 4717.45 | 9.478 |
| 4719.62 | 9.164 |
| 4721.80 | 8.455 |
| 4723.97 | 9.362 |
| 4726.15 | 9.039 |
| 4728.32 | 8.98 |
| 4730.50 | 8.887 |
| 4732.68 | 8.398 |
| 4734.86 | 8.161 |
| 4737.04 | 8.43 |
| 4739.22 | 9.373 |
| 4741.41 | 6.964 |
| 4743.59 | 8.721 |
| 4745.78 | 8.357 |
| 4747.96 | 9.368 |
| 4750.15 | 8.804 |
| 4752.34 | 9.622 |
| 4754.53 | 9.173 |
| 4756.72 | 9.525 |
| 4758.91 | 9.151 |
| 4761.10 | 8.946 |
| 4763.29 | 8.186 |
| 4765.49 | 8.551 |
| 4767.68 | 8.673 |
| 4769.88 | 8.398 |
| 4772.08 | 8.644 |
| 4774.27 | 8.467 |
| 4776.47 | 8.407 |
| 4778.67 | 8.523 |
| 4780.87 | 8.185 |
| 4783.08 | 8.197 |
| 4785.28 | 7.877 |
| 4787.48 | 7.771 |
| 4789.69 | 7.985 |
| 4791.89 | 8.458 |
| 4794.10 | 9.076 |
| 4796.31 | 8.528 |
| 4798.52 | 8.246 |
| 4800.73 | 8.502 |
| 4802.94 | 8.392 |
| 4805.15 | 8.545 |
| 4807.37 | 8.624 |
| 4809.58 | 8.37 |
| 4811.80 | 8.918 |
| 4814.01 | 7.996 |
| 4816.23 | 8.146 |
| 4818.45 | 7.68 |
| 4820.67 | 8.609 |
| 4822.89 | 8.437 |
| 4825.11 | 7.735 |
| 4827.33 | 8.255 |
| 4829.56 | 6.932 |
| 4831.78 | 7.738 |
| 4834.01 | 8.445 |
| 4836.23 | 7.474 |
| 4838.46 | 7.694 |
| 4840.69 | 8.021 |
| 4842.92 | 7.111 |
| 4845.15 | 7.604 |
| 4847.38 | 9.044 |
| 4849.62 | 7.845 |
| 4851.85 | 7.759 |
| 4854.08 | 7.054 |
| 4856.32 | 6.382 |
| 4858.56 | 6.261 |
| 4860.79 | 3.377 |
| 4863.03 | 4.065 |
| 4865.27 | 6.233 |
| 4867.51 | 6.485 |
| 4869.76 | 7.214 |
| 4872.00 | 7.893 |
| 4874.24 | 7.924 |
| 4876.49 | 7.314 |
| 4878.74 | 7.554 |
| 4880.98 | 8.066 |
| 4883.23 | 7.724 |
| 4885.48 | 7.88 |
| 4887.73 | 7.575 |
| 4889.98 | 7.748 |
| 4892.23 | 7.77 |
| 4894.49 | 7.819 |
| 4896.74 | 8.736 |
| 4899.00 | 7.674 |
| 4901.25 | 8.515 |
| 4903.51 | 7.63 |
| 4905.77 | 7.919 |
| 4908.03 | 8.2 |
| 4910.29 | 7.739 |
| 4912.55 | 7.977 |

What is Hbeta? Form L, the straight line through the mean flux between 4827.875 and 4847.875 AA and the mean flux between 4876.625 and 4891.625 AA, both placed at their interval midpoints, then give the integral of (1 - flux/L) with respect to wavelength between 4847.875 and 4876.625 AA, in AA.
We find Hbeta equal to 4.1 AA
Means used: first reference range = 7.76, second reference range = 7.73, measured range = 6.63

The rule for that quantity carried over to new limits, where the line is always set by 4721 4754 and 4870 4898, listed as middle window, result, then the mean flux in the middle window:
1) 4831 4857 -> 1.18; 7.7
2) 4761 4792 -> 0.60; 8.33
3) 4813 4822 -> 0.13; 8.11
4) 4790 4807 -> -0.33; 8.51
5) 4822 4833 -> 0.48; 7.81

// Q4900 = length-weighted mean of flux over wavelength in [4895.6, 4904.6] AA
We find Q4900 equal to 8.14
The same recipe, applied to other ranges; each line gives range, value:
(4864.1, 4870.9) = 6.63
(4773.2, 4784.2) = 8.35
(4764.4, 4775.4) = 8.55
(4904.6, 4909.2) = 8.05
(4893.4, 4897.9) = 8.28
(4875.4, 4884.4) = 7.67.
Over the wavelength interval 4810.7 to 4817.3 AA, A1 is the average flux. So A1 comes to 8.36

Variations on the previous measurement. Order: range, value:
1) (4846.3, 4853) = 8.21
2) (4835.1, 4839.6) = 7.6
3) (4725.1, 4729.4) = 9.02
